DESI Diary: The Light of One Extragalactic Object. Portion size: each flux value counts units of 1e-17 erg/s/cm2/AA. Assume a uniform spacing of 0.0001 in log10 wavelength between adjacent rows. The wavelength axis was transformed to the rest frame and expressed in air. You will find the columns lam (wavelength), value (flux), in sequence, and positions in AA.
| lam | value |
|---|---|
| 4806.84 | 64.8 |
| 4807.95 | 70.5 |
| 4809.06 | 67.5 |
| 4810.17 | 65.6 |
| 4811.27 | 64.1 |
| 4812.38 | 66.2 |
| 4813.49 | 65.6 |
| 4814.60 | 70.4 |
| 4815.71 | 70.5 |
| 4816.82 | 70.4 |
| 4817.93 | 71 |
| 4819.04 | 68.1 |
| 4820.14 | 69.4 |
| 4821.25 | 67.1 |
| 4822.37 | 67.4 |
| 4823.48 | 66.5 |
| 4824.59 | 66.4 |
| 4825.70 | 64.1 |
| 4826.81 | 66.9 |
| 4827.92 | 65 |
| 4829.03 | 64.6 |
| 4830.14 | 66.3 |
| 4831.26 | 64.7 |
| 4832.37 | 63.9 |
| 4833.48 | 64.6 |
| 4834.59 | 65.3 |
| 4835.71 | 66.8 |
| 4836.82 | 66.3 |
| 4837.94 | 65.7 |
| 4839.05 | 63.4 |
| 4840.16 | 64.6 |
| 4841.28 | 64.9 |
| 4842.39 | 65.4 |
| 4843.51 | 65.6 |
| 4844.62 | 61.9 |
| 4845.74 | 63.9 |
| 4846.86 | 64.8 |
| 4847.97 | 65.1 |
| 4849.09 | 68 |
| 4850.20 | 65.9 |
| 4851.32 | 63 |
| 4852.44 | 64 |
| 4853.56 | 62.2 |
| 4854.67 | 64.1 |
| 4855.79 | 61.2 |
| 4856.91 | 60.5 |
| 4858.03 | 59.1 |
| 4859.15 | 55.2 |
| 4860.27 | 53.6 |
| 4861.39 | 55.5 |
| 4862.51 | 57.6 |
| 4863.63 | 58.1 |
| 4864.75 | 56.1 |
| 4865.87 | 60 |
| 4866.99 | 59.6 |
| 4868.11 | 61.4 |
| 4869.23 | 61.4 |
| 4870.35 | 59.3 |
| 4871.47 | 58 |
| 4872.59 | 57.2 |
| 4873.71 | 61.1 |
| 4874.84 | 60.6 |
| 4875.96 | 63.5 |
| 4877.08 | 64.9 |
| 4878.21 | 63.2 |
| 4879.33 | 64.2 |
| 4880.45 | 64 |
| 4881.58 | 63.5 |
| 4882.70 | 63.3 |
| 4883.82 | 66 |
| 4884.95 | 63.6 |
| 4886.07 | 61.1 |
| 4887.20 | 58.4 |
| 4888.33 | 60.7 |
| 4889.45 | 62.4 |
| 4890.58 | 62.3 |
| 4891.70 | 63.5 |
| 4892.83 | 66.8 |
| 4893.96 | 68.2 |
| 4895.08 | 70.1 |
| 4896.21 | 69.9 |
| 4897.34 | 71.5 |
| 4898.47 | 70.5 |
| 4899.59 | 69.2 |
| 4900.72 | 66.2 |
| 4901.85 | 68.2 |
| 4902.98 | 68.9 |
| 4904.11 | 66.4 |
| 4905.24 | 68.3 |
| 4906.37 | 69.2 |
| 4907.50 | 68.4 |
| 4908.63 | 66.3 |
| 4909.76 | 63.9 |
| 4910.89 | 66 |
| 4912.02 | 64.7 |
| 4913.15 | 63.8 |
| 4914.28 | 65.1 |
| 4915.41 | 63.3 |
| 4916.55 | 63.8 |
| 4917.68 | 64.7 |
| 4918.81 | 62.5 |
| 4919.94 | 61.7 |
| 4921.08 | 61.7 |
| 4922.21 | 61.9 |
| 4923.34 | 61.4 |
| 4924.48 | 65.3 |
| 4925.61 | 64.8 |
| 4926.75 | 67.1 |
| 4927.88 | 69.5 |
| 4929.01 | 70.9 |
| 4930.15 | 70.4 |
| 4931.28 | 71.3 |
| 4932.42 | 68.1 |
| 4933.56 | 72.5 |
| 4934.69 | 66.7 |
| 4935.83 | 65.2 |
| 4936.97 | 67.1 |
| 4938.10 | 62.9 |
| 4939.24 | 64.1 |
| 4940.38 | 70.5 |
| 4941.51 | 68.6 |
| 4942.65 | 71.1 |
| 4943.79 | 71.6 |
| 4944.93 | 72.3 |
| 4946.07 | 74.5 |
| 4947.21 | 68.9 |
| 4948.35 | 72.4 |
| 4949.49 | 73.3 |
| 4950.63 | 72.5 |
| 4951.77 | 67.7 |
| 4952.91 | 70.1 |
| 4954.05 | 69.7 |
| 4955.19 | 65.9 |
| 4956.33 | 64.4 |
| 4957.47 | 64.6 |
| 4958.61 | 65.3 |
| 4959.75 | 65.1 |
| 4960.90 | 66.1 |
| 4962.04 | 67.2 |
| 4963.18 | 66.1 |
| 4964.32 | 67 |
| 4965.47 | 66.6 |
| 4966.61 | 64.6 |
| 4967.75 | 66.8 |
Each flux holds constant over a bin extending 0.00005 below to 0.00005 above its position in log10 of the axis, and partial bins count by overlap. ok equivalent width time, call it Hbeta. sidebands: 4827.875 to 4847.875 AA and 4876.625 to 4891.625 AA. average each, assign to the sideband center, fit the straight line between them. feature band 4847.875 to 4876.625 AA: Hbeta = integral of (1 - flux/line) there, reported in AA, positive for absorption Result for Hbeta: 1.6 AA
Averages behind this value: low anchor 64.9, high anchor 62.9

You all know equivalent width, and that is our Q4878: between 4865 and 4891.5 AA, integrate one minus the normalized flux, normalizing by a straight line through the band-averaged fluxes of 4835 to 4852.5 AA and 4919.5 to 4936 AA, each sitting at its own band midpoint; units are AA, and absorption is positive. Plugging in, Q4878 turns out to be 1.6 AA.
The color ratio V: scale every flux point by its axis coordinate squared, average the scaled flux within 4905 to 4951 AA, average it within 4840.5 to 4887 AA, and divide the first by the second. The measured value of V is 1.12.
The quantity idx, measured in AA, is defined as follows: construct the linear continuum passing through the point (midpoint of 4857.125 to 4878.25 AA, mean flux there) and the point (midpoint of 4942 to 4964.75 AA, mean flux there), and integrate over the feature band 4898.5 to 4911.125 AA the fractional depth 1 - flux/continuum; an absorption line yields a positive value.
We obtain -0.84 AA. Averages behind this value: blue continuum 59.1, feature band 67.5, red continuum 68.8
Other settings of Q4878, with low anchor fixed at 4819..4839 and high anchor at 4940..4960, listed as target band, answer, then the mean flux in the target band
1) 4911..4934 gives 1.0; 65.7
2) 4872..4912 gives 1.5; 65.2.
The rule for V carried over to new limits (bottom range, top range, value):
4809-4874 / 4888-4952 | 1.09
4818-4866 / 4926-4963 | 1.12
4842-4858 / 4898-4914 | 1.08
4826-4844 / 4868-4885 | 0.97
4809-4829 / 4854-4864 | 0.88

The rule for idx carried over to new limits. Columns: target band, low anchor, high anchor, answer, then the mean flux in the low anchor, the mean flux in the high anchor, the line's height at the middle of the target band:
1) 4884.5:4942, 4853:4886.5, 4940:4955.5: 0.1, 60.7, 70.7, 66.3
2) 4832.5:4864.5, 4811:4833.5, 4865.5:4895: 1.1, 66.9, 62.4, 64.9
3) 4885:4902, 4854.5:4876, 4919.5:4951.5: -0.8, 58.9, 68.2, 62.7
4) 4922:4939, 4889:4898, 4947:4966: 0.1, 66.9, 67.8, 67.4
